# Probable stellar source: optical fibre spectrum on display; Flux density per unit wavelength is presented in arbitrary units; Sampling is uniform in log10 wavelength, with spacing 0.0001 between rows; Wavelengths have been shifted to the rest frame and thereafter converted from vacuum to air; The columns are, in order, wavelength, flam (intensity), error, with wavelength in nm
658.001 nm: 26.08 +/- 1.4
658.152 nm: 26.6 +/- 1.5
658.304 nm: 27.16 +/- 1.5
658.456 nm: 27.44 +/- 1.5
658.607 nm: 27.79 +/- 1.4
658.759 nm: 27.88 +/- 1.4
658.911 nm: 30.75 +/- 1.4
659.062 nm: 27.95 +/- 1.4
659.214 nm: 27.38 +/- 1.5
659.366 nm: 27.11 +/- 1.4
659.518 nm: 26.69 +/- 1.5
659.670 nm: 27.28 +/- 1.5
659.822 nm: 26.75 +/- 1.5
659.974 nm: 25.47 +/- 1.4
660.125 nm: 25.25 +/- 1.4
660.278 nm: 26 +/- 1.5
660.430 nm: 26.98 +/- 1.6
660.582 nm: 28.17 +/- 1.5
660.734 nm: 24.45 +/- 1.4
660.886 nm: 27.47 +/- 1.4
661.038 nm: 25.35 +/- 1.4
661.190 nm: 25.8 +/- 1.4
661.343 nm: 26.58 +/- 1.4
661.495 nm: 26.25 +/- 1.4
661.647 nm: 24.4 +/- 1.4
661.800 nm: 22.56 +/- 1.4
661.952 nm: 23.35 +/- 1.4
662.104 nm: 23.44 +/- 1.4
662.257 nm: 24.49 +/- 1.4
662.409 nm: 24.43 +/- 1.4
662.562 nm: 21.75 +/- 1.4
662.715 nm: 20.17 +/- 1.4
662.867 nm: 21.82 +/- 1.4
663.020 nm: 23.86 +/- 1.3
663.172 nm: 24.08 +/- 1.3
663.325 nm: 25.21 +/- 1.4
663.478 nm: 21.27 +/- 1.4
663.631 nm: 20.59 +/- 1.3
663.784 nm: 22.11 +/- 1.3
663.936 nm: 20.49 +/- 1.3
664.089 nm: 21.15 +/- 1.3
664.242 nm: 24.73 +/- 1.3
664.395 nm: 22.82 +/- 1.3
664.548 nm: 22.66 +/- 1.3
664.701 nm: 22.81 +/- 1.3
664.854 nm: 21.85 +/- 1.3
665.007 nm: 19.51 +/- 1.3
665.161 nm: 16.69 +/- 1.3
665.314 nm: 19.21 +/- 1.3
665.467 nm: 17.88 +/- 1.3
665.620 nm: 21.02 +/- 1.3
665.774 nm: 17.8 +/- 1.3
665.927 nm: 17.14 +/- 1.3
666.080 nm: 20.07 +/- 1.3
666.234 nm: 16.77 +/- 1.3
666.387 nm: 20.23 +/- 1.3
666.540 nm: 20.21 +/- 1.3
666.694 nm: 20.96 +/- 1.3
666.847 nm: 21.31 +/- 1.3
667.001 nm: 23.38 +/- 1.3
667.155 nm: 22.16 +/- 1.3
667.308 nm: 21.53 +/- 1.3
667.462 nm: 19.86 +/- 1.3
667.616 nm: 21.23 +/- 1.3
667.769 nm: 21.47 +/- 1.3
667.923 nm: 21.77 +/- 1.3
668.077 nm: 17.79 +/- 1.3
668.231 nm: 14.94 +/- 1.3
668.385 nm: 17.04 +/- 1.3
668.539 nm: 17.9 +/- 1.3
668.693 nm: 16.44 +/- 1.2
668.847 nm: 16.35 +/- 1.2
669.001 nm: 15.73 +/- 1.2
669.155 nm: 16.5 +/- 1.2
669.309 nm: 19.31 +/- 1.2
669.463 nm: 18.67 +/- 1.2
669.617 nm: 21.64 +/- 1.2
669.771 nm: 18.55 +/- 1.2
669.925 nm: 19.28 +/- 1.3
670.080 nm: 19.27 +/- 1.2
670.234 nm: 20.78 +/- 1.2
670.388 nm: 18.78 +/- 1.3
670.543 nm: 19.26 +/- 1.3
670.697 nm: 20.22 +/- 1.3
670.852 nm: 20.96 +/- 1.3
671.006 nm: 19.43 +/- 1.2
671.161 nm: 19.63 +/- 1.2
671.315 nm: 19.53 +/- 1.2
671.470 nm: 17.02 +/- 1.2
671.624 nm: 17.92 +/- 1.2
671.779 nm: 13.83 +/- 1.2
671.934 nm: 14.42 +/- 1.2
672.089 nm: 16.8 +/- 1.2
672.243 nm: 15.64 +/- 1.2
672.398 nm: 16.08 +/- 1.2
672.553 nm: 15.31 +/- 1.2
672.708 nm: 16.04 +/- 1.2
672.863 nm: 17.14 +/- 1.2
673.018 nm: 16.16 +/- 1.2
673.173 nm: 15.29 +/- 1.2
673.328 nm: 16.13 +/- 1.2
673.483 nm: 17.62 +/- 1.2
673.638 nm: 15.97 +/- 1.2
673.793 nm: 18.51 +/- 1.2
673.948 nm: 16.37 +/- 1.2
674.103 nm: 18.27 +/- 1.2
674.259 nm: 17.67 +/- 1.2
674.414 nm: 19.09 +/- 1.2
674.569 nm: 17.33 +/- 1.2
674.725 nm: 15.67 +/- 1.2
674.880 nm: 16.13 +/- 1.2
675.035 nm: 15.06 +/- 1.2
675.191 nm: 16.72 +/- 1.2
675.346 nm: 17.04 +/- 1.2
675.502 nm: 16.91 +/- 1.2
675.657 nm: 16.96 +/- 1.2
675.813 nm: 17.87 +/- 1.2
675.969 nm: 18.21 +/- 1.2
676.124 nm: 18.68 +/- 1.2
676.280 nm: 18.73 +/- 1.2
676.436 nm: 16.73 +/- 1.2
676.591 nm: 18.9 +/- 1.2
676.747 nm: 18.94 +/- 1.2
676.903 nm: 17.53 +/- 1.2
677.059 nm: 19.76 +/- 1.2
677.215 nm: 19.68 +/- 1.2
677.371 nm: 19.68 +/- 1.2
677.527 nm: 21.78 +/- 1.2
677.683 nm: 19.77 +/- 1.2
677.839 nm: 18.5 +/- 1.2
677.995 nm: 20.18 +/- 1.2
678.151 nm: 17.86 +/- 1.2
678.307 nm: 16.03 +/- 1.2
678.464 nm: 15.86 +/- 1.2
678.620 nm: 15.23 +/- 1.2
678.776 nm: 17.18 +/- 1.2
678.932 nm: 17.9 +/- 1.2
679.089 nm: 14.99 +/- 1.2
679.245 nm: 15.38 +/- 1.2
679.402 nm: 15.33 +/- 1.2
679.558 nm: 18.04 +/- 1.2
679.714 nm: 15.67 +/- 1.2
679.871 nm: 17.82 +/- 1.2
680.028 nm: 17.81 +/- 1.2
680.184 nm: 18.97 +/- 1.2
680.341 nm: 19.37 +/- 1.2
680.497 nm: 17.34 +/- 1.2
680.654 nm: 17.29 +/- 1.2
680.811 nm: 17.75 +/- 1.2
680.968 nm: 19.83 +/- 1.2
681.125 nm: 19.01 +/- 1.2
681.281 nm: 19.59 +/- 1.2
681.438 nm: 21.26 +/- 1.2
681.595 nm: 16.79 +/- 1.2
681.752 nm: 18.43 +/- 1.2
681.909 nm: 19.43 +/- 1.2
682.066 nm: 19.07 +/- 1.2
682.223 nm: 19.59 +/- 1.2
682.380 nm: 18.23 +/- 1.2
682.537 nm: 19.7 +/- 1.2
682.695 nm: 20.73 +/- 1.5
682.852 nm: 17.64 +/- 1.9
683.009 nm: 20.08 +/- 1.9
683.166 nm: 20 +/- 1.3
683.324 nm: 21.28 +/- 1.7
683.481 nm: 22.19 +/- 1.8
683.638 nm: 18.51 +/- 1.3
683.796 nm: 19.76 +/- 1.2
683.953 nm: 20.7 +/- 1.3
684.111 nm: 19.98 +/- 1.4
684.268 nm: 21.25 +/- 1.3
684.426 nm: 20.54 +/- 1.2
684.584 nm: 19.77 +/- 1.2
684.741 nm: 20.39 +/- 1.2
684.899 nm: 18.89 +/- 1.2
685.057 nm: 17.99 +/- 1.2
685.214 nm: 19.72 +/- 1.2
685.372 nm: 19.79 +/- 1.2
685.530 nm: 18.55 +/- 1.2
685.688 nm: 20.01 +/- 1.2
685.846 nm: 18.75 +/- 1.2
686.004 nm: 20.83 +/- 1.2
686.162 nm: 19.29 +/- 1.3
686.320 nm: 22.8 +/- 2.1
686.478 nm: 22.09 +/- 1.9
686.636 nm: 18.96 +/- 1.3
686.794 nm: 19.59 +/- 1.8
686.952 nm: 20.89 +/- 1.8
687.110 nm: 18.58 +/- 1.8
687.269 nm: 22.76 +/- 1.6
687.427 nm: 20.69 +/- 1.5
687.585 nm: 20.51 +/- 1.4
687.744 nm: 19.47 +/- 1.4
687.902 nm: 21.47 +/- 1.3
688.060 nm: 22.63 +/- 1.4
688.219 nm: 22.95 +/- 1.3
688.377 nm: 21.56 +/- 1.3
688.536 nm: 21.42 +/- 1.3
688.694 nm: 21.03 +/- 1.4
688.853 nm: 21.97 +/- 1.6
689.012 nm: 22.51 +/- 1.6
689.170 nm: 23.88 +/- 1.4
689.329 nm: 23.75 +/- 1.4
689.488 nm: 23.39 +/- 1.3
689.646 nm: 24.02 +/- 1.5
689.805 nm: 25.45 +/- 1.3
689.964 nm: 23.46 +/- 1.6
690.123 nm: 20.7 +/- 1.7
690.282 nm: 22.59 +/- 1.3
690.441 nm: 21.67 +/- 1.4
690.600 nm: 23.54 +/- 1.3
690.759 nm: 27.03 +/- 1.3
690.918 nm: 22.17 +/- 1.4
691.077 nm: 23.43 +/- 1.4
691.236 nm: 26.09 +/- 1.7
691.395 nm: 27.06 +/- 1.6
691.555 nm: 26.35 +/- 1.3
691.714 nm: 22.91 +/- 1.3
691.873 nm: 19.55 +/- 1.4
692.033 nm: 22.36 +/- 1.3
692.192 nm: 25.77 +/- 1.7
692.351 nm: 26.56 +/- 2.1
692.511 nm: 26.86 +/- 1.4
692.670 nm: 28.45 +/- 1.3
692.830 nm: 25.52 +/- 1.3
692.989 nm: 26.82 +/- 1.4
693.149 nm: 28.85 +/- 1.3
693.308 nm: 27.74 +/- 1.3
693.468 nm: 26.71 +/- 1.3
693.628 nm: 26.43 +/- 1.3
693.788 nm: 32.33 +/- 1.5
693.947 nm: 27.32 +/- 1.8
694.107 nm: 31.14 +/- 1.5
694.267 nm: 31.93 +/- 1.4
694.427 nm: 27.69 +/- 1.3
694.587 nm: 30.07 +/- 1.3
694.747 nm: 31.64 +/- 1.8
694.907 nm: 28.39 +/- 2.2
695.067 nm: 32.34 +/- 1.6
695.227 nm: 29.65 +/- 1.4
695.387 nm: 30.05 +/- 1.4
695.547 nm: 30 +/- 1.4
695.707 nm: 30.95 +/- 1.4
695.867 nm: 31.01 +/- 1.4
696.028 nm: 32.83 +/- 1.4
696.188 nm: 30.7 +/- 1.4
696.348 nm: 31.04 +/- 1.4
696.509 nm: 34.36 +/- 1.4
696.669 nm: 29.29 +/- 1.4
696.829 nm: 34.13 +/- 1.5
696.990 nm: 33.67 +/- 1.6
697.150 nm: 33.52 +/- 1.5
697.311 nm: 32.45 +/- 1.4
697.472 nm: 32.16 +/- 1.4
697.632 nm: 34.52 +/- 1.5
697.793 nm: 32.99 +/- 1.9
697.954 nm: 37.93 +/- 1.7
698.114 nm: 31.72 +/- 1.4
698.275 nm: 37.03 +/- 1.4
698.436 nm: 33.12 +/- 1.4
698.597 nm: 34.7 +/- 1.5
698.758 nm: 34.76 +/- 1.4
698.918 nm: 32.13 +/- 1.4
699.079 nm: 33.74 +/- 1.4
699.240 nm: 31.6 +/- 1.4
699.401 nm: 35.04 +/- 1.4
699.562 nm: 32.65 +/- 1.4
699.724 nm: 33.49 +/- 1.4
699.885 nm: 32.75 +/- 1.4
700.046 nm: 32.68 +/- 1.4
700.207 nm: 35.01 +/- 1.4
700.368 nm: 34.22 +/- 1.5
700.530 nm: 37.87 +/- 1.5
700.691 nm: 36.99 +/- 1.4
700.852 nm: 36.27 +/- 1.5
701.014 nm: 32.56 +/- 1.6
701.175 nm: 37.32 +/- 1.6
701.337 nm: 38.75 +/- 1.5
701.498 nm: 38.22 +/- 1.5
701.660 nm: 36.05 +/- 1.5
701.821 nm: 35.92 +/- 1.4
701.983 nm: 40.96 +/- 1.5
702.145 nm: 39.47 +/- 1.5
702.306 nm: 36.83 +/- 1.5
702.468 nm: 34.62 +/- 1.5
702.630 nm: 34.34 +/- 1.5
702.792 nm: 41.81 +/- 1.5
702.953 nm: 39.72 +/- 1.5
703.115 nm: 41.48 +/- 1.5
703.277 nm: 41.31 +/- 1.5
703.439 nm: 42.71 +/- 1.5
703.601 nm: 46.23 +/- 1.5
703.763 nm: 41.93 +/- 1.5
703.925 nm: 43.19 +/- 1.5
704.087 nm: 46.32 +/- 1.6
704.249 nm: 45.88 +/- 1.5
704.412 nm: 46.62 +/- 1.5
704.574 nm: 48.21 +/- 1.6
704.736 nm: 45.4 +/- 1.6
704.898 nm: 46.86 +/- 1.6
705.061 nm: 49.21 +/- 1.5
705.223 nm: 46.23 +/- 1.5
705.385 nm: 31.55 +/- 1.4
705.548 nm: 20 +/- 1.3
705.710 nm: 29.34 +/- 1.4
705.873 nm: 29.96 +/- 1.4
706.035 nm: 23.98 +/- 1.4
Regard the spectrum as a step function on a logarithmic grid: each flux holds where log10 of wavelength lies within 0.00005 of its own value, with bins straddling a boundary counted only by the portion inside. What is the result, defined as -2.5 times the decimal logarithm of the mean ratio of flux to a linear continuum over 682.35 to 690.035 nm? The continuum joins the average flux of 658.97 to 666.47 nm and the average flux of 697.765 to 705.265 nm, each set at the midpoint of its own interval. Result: 0.48 mag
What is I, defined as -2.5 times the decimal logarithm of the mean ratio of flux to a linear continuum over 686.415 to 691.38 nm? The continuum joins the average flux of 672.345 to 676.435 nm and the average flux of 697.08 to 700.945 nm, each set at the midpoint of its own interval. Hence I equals 0.21 mag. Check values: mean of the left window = 17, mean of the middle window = 22.3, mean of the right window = 34.1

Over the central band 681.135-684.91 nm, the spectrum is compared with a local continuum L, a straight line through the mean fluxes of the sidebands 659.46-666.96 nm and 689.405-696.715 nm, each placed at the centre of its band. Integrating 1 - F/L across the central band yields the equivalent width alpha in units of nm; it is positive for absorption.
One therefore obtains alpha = 0.88 nm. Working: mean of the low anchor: 22.8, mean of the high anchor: 27.3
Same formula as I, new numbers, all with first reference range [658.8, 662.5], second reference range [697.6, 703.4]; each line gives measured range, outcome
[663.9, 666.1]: 0.31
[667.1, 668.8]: 0.40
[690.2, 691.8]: 0.35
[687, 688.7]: 0.47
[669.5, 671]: 0.39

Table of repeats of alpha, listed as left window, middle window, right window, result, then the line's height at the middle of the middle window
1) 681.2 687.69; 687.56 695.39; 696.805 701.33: 0.44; 26.8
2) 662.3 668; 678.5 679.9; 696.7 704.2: 0.56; 27.2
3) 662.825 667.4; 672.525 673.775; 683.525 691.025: 0.28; 21.1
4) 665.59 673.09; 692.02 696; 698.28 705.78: 0.53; 33.2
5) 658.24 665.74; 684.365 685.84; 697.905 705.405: 0.59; 32.5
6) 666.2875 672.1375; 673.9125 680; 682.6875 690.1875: 0.70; 19.9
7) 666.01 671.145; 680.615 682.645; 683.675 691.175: 0.17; 20.7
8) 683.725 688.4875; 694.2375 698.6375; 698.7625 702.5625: -0.15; 31.1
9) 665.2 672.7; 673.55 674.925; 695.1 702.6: 0.27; 21.4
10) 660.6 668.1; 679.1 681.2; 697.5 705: 0.82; 28.8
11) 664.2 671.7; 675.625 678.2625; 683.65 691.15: 0.20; 20.4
